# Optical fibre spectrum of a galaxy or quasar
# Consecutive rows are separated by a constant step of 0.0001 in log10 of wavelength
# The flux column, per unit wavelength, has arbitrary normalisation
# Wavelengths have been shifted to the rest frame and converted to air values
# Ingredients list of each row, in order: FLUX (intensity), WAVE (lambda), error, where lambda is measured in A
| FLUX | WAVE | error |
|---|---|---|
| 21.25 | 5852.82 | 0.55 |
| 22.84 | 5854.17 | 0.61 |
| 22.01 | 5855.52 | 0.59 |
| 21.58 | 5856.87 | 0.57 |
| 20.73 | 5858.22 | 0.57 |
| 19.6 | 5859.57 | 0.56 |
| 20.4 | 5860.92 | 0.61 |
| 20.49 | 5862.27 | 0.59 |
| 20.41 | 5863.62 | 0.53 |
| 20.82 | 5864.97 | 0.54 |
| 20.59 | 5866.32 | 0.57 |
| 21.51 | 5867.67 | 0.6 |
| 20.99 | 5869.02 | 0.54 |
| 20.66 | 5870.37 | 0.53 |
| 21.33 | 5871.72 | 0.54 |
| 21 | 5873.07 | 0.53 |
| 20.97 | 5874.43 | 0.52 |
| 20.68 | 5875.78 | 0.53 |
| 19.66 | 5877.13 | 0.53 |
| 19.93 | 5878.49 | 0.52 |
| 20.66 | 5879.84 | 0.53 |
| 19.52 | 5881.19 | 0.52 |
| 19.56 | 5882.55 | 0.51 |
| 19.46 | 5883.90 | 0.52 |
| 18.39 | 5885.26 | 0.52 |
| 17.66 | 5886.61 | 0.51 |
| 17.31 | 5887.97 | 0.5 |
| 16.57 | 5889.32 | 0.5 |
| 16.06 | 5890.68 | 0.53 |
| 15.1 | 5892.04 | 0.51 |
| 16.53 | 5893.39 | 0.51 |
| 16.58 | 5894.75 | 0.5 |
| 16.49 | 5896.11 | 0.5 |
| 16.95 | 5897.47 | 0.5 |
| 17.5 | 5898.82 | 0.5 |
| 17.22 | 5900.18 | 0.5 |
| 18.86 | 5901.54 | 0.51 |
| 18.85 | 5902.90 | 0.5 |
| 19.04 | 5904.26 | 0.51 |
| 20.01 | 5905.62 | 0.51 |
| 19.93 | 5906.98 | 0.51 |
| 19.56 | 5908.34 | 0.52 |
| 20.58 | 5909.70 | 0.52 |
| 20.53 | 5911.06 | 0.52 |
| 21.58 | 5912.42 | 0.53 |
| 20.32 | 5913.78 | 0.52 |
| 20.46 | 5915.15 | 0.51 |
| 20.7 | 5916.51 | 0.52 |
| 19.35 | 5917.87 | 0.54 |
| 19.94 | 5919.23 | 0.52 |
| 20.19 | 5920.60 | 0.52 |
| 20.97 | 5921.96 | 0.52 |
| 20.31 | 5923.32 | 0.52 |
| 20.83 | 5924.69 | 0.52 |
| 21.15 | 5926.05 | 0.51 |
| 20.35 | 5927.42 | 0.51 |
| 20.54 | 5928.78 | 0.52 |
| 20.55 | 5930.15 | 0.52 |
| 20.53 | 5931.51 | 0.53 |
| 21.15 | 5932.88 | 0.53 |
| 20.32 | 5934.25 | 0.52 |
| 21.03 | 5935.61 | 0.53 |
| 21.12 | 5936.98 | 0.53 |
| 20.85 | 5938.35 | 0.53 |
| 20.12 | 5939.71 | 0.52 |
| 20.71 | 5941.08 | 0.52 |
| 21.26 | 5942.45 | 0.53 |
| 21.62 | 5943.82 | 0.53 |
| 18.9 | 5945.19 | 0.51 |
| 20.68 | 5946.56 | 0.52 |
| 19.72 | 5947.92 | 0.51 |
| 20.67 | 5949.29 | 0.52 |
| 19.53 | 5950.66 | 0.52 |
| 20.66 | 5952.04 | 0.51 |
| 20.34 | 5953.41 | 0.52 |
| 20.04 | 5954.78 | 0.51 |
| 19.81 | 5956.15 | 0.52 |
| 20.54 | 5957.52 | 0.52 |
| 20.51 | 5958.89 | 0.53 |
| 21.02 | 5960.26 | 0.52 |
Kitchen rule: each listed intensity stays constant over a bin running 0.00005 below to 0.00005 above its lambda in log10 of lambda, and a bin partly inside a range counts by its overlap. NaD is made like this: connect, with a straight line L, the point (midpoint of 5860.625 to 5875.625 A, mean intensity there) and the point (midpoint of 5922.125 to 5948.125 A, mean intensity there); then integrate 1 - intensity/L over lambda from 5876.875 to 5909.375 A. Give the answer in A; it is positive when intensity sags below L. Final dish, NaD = 4.0 A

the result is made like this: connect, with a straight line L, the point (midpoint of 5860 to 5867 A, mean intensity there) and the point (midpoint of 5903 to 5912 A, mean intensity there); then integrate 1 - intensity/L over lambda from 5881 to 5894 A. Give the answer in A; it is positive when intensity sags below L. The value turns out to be 1.7 A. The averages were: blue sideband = 20.5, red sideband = 19.9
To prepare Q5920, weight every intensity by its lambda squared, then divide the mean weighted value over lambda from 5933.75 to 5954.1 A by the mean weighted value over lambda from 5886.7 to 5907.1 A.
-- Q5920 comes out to 1.2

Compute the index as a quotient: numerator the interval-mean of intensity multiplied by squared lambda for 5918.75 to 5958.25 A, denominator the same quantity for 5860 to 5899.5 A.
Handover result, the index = 1.10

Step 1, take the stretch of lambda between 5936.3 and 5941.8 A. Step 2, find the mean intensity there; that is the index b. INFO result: 20.7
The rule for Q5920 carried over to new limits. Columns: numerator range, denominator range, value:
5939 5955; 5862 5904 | 1.10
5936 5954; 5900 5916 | 1.05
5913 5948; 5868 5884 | 1.02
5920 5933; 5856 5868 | 1.02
